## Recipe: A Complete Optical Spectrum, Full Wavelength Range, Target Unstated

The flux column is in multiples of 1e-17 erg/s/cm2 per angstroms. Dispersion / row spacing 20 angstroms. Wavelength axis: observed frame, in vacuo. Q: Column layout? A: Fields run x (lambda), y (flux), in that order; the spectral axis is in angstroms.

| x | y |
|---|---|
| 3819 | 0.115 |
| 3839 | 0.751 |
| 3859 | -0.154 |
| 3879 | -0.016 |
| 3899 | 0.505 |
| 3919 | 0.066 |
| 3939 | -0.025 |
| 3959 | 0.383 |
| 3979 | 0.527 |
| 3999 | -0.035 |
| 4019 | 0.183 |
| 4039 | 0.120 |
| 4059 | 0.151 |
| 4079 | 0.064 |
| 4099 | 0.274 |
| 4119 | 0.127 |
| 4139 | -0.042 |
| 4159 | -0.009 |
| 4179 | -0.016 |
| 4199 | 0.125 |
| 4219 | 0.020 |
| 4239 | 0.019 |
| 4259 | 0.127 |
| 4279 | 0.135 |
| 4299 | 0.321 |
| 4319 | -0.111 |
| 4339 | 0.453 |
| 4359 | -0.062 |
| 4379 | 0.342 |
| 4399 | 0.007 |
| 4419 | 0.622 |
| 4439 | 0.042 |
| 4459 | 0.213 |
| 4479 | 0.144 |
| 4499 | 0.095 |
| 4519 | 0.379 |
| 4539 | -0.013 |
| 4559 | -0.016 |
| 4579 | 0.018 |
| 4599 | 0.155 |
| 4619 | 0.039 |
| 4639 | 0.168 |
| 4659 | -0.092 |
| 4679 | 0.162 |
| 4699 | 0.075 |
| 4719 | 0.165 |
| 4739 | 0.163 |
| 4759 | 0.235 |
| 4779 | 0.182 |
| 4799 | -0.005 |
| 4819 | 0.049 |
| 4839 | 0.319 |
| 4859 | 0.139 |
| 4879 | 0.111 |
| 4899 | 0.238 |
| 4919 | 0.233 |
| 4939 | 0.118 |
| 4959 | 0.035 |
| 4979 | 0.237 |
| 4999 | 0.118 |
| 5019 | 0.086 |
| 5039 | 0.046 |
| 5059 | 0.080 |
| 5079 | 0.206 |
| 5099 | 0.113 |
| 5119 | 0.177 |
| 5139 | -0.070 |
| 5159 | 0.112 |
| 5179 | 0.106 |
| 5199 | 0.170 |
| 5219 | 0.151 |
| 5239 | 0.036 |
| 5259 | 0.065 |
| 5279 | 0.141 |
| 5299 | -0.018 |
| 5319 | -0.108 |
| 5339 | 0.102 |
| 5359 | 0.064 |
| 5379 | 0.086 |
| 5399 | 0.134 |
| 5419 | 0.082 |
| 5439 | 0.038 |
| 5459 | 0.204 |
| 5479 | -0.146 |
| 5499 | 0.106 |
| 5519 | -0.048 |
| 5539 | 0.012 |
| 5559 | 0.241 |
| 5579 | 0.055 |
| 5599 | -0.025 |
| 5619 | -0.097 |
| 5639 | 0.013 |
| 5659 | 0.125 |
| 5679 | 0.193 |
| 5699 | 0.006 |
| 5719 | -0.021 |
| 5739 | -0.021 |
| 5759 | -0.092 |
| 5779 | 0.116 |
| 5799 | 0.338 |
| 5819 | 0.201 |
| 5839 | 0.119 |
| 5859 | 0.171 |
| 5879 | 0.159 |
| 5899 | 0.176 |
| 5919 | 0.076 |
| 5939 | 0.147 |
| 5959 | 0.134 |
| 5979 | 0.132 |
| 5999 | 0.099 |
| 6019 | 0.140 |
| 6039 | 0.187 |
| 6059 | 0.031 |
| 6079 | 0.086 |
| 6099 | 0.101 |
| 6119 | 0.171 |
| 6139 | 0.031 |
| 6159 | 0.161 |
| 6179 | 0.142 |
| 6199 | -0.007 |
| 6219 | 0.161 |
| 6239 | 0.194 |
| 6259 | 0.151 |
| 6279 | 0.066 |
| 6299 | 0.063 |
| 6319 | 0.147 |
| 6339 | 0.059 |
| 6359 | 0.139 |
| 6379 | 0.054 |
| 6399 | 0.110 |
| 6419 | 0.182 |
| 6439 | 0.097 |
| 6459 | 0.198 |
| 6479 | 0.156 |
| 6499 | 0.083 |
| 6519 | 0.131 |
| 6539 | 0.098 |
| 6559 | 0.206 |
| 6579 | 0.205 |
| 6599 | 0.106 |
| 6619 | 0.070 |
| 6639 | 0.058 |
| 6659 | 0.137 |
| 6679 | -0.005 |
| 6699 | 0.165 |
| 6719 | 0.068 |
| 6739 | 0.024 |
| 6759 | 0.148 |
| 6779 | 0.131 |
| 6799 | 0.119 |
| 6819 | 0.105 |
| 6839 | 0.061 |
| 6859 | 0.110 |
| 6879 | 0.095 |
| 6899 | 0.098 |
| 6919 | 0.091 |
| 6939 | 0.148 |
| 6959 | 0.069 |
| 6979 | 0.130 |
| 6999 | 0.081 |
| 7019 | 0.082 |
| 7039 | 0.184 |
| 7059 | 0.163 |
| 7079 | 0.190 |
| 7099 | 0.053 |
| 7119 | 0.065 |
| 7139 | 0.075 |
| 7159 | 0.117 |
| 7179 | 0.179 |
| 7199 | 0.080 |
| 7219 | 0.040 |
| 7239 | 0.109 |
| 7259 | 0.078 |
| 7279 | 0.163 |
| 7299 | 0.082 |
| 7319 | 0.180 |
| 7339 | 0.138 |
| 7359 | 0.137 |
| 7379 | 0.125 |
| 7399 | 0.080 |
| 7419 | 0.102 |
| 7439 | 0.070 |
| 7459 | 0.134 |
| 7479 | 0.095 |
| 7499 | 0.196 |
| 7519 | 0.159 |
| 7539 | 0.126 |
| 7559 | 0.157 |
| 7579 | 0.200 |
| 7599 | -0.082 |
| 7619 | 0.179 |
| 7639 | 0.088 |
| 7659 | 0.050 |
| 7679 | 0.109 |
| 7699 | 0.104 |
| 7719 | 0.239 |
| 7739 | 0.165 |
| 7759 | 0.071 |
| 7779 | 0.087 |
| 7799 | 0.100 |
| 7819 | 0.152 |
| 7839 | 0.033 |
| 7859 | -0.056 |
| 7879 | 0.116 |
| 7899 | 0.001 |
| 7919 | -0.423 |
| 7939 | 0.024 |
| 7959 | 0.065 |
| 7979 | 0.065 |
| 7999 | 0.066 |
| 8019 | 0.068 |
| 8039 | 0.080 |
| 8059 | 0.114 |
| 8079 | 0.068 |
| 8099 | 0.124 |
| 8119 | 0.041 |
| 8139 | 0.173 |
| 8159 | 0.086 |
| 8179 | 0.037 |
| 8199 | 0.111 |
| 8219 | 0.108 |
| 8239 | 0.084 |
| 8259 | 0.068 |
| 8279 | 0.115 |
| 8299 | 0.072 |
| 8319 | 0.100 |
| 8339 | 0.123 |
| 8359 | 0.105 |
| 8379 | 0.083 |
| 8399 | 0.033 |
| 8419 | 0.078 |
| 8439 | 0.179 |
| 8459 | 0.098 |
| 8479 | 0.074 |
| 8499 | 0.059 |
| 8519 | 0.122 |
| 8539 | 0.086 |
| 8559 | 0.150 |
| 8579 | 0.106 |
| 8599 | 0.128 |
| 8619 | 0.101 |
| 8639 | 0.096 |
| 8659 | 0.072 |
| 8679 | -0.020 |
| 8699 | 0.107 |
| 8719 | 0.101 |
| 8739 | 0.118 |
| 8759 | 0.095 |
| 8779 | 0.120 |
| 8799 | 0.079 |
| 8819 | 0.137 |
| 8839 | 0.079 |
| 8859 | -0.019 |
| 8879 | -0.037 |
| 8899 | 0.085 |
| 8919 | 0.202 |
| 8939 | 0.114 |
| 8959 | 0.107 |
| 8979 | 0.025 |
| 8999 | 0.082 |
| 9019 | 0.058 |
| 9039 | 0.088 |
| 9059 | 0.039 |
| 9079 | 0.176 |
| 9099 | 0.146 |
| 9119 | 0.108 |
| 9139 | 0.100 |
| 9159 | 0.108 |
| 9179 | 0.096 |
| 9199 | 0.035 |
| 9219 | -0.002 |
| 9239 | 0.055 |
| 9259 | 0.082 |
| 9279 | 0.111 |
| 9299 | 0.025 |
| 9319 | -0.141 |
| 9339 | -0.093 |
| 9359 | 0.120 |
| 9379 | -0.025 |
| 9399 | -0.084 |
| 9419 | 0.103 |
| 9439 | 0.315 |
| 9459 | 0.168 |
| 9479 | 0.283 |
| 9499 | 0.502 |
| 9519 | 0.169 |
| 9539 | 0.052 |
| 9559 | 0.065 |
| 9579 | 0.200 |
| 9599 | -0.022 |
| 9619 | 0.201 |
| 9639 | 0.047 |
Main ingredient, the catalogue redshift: 1.549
